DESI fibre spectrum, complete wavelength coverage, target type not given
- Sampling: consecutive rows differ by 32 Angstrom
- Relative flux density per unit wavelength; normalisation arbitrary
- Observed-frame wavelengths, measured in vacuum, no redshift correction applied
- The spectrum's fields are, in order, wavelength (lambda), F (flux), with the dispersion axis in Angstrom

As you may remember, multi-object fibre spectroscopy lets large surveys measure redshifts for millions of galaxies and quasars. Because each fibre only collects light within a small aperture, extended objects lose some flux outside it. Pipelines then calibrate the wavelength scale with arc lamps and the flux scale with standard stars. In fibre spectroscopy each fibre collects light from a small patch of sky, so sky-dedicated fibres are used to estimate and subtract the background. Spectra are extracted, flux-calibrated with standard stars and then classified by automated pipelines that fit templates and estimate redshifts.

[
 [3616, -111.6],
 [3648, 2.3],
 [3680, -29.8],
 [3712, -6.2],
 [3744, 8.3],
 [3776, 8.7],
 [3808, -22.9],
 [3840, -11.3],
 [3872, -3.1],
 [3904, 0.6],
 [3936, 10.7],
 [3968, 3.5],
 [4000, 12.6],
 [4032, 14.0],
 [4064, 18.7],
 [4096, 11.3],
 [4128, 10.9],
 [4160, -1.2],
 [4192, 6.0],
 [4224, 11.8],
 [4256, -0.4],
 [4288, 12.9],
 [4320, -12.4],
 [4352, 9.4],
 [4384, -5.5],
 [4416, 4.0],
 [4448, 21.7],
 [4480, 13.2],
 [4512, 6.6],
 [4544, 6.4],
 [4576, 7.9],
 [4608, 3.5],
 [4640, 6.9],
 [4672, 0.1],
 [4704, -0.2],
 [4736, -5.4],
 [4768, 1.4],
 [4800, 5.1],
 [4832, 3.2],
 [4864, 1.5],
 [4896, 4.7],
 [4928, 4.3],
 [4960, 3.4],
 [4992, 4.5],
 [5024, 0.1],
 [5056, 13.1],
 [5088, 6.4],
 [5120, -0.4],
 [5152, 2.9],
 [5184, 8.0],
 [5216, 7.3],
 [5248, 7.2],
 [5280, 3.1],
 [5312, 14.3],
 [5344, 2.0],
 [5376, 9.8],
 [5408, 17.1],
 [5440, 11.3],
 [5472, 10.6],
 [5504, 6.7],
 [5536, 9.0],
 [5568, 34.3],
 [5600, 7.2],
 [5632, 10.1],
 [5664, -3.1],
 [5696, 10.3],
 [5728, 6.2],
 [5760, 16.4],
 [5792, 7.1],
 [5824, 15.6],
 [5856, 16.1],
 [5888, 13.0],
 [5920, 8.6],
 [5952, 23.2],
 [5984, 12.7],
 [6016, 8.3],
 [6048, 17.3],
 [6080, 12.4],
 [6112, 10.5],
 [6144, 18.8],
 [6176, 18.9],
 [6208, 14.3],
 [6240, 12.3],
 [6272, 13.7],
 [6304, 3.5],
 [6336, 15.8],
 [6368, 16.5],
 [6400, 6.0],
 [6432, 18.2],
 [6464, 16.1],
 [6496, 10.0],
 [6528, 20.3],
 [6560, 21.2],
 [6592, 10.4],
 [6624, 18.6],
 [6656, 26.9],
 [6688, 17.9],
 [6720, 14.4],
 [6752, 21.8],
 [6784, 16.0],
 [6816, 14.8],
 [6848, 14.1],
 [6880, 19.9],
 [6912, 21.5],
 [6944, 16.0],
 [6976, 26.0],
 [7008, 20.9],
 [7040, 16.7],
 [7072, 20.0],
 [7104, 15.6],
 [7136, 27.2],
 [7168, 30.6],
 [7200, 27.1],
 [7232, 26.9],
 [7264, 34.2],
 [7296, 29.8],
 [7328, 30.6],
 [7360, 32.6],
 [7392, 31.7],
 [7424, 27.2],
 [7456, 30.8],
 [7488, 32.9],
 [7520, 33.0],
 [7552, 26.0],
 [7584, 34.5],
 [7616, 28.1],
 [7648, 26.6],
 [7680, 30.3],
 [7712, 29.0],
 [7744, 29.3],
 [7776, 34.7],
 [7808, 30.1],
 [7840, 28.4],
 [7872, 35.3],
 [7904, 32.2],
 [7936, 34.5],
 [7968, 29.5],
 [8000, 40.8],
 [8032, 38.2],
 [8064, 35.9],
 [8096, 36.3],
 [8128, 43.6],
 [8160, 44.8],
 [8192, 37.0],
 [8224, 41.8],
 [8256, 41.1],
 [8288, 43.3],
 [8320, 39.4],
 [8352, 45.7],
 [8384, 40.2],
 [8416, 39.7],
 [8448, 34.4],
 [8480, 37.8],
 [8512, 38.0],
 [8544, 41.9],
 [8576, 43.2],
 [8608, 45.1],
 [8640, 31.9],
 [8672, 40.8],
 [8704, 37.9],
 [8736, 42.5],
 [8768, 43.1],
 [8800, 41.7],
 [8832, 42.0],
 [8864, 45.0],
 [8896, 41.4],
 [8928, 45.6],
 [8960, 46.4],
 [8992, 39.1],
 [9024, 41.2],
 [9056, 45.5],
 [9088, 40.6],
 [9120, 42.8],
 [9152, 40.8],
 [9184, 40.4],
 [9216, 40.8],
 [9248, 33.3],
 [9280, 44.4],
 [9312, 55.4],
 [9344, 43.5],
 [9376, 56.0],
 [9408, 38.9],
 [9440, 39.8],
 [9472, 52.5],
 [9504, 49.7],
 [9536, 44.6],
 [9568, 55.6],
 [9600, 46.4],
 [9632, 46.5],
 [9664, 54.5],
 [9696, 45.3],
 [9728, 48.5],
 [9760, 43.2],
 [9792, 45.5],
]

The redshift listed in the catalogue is 0.786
